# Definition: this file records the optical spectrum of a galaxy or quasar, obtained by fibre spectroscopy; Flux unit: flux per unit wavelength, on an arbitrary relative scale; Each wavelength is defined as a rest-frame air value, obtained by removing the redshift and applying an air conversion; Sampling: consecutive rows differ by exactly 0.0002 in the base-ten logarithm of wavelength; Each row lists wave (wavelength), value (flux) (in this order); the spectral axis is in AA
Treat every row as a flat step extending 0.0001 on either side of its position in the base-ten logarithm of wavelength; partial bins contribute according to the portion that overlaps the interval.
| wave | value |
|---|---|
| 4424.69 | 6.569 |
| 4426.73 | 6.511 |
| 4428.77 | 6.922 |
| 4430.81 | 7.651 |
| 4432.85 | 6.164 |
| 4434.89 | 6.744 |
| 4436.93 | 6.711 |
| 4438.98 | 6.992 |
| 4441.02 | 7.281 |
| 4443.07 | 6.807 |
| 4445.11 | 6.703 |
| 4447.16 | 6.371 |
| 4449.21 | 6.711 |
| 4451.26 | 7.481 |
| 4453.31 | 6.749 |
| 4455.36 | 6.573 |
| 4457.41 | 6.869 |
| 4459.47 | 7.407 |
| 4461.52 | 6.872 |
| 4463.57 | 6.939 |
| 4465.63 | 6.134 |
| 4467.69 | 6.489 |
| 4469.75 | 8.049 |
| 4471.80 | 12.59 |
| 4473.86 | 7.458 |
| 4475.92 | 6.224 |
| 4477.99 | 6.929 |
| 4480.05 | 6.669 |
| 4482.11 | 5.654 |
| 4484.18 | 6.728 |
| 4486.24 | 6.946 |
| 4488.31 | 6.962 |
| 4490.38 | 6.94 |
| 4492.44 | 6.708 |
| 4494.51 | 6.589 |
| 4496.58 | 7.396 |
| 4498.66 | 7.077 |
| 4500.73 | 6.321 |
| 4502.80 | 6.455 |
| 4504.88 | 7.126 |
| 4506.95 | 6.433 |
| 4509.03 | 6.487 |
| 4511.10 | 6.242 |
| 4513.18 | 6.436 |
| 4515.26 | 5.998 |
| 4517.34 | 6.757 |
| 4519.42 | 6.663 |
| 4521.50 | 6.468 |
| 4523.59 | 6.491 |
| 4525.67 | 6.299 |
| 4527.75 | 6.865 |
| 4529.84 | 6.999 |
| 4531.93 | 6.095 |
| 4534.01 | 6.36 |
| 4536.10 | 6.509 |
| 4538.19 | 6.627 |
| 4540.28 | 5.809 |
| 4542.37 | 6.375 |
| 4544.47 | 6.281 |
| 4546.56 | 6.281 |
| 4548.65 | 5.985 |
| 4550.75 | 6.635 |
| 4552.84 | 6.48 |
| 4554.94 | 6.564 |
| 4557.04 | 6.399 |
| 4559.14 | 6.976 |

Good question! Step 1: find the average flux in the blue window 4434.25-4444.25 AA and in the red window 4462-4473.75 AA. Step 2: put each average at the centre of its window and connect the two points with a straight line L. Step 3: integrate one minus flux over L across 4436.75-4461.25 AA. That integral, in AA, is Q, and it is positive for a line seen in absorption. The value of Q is 1.2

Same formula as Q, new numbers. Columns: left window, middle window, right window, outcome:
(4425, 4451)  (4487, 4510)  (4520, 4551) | -0.8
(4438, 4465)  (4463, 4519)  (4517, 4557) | -1.9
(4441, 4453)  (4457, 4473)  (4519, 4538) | -2.2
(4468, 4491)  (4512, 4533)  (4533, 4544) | 0.3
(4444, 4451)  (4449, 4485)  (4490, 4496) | -2.2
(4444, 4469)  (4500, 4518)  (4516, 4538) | 0.4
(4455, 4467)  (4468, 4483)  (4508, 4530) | -2.0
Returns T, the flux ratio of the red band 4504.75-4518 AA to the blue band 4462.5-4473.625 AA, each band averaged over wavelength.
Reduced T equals 0.81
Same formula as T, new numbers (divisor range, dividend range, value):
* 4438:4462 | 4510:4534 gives 0.94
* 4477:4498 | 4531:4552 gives 0.93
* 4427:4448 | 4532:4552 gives 0.92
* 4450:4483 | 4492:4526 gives 0.92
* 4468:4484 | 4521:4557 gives 0.85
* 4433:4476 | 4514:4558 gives 0.90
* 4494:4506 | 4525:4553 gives 0.94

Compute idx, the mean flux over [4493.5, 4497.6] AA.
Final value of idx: 6.99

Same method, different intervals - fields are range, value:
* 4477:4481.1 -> 6.8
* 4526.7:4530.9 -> 6.92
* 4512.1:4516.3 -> 6.21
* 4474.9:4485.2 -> 6.44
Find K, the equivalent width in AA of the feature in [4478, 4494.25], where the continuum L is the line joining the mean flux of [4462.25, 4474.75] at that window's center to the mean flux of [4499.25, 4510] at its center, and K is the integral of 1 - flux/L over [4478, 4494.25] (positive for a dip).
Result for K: 1.3 AA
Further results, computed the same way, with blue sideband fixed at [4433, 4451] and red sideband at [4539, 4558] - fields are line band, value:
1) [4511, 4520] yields 0.05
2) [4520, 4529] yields -0.18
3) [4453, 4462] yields -0.25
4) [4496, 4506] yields -0.49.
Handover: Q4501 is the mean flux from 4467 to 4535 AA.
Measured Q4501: 6.85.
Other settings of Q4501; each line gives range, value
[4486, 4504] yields 6.82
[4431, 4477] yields 7.12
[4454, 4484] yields 7.19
